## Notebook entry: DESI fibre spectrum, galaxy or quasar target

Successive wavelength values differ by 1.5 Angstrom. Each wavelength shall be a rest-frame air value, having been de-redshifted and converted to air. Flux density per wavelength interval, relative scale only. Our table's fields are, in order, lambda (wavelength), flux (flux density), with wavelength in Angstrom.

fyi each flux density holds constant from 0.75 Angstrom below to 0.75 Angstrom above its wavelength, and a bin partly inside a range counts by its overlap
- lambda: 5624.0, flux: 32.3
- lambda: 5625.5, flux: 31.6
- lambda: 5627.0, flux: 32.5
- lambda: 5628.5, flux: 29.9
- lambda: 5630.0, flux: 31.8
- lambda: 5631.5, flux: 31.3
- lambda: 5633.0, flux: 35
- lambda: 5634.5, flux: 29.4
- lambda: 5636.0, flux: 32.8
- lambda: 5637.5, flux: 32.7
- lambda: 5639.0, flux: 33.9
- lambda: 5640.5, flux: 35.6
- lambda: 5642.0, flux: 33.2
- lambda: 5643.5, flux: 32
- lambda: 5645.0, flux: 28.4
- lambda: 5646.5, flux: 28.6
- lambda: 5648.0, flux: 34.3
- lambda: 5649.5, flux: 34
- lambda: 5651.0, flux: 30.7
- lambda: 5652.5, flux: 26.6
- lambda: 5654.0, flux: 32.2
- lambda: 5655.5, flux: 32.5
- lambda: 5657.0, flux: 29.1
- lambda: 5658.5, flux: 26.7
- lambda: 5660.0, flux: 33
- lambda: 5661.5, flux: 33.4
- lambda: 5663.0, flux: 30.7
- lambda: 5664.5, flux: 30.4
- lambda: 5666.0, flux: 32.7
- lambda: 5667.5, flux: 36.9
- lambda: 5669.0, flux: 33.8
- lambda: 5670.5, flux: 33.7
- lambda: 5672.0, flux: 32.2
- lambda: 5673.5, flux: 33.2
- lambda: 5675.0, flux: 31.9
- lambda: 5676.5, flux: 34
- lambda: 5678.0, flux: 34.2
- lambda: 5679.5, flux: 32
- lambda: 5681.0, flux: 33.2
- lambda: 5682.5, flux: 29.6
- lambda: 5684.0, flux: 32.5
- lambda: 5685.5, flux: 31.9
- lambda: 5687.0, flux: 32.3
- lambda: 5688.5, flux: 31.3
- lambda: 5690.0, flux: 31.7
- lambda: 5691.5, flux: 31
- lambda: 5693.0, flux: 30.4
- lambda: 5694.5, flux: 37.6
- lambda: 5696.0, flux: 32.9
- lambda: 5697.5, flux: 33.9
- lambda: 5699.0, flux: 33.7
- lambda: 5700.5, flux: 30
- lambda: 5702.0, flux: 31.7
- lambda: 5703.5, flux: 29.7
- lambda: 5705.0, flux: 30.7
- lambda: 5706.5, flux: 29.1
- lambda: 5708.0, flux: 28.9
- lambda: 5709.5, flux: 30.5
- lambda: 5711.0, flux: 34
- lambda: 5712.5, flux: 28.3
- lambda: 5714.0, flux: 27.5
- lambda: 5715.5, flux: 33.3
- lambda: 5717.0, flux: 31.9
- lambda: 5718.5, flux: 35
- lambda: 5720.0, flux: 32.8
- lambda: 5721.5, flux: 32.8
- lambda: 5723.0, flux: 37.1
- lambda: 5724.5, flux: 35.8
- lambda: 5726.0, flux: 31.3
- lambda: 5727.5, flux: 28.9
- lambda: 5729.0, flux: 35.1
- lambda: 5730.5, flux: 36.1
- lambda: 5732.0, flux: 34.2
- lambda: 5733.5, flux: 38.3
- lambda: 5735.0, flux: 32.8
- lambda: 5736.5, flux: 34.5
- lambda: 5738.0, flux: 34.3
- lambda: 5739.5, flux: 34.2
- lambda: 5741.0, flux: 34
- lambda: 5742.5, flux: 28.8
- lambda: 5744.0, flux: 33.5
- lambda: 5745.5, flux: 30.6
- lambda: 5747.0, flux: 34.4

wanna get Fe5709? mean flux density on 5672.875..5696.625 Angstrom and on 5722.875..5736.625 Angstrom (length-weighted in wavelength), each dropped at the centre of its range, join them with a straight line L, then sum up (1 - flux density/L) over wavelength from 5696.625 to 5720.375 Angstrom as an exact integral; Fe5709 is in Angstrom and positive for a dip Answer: 1.5 Angstrom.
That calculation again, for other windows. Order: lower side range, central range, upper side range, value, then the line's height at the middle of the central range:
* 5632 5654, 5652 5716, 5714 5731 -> 1.8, 32.7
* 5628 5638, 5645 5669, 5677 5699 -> 0.5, 32.2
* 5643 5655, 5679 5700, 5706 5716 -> -1.4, 30.4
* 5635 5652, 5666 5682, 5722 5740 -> -0.2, 33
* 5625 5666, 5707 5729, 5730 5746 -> 0.8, 33.3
